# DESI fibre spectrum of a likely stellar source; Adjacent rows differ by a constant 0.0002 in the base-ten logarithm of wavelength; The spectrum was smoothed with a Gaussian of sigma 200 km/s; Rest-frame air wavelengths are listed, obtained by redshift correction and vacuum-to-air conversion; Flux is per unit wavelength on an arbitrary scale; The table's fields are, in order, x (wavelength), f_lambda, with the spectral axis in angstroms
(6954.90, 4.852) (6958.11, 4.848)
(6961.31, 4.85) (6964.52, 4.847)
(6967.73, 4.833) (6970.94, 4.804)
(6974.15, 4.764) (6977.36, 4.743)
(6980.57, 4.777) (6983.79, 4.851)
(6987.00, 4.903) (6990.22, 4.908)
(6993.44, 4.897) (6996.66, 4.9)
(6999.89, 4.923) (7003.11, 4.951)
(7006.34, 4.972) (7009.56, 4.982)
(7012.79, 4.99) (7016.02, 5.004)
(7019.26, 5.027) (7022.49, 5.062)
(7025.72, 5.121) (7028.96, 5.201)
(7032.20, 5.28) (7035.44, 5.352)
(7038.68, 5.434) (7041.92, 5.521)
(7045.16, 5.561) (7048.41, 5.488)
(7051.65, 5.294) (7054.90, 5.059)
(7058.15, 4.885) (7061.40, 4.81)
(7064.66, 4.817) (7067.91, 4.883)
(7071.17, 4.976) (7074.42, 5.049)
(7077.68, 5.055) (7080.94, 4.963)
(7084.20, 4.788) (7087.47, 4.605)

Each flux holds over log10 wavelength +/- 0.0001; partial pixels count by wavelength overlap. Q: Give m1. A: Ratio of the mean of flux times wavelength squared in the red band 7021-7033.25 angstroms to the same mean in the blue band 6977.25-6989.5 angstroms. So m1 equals 1.1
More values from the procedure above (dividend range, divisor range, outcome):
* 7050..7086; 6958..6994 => 1.05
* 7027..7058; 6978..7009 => 1.10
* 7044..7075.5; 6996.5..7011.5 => 1.04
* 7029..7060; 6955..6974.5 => 1.12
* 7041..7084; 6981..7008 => 1.06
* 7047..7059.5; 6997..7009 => 1.06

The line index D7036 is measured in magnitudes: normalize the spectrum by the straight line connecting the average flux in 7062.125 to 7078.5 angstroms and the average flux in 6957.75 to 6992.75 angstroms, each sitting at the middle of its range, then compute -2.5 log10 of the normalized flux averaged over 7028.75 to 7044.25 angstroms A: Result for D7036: -0.10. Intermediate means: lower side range 4.83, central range 5.38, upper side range 4.94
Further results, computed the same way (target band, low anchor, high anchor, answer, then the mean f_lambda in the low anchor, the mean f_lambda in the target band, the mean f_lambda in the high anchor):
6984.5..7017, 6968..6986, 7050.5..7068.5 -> -0.02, 4.8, 4.94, 4.95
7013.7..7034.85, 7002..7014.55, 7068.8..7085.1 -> -0.03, 4.98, 5.12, 4.97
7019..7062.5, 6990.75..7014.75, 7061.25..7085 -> -0.06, 4.94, 5.23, 4.93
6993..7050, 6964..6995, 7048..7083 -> -0.05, 4.83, 5.15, 5.01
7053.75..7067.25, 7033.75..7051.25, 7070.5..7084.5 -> 0.07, 5.46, 4.89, 4.99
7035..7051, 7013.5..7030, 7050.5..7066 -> -0.10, 5.07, 5.47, 4.96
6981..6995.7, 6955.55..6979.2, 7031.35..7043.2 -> 0.02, 4.81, 4.88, 5.4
